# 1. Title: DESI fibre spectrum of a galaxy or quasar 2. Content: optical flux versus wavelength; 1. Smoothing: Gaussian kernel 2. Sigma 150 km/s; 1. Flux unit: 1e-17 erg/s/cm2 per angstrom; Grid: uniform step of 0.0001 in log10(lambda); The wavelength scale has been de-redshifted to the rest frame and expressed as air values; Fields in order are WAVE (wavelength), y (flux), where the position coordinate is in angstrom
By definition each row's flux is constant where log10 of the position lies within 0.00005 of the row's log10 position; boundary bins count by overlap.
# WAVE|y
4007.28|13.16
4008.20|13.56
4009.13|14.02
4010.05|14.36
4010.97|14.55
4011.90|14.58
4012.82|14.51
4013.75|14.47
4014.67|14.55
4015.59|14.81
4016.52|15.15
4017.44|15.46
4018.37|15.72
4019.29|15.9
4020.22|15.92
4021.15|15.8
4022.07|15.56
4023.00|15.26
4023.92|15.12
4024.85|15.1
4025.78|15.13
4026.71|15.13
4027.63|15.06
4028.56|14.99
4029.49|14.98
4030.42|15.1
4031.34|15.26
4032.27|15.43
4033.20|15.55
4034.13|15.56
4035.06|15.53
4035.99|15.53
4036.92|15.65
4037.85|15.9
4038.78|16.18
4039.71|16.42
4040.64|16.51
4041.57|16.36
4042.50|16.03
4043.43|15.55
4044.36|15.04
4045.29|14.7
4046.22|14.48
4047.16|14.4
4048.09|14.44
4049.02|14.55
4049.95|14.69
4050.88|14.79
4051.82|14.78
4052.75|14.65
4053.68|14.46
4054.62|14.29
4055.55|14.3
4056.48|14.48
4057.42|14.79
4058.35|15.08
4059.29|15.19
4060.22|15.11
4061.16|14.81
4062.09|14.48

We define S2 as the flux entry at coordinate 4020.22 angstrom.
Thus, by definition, 15.92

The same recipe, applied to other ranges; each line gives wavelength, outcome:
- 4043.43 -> 15.55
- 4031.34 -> 15.26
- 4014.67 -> 14.55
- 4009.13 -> 14.02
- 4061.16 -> 14.81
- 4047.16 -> 14.4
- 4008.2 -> 13.56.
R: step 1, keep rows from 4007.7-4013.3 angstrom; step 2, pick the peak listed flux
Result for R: 14.58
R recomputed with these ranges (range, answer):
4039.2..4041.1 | 16.51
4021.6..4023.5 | 15.56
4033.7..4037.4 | 15.65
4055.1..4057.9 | 14.79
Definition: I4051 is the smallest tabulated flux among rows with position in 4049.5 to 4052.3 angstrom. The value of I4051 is 14.69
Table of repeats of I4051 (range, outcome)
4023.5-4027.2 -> 15.1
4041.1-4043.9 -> 15.55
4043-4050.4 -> 14.4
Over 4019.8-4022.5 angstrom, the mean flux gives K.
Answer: 15.8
